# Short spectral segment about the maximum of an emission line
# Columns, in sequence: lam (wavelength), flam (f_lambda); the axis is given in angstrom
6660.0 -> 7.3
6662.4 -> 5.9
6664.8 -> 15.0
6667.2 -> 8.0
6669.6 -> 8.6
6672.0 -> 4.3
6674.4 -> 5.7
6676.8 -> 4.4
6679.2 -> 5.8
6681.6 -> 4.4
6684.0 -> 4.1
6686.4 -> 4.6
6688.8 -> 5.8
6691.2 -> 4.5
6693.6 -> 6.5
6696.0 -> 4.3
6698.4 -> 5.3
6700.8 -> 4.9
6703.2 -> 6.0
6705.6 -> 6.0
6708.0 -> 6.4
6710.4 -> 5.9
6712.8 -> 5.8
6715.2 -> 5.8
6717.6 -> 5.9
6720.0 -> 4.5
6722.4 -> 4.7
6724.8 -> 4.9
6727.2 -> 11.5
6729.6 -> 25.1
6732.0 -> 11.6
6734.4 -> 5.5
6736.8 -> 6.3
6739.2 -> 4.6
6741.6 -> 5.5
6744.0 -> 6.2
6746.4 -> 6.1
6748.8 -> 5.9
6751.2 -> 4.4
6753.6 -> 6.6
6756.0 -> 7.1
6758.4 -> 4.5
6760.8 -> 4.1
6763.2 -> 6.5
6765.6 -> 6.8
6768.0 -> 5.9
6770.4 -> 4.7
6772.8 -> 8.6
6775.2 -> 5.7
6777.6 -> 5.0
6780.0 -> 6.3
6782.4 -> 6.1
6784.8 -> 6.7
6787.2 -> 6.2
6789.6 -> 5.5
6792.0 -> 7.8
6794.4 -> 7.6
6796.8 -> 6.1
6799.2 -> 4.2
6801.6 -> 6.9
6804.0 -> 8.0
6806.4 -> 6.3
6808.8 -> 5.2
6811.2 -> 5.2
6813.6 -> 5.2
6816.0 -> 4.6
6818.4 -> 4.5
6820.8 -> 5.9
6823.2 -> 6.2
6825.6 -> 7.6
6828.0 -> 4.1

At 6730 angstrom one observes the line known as [O III] 5007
